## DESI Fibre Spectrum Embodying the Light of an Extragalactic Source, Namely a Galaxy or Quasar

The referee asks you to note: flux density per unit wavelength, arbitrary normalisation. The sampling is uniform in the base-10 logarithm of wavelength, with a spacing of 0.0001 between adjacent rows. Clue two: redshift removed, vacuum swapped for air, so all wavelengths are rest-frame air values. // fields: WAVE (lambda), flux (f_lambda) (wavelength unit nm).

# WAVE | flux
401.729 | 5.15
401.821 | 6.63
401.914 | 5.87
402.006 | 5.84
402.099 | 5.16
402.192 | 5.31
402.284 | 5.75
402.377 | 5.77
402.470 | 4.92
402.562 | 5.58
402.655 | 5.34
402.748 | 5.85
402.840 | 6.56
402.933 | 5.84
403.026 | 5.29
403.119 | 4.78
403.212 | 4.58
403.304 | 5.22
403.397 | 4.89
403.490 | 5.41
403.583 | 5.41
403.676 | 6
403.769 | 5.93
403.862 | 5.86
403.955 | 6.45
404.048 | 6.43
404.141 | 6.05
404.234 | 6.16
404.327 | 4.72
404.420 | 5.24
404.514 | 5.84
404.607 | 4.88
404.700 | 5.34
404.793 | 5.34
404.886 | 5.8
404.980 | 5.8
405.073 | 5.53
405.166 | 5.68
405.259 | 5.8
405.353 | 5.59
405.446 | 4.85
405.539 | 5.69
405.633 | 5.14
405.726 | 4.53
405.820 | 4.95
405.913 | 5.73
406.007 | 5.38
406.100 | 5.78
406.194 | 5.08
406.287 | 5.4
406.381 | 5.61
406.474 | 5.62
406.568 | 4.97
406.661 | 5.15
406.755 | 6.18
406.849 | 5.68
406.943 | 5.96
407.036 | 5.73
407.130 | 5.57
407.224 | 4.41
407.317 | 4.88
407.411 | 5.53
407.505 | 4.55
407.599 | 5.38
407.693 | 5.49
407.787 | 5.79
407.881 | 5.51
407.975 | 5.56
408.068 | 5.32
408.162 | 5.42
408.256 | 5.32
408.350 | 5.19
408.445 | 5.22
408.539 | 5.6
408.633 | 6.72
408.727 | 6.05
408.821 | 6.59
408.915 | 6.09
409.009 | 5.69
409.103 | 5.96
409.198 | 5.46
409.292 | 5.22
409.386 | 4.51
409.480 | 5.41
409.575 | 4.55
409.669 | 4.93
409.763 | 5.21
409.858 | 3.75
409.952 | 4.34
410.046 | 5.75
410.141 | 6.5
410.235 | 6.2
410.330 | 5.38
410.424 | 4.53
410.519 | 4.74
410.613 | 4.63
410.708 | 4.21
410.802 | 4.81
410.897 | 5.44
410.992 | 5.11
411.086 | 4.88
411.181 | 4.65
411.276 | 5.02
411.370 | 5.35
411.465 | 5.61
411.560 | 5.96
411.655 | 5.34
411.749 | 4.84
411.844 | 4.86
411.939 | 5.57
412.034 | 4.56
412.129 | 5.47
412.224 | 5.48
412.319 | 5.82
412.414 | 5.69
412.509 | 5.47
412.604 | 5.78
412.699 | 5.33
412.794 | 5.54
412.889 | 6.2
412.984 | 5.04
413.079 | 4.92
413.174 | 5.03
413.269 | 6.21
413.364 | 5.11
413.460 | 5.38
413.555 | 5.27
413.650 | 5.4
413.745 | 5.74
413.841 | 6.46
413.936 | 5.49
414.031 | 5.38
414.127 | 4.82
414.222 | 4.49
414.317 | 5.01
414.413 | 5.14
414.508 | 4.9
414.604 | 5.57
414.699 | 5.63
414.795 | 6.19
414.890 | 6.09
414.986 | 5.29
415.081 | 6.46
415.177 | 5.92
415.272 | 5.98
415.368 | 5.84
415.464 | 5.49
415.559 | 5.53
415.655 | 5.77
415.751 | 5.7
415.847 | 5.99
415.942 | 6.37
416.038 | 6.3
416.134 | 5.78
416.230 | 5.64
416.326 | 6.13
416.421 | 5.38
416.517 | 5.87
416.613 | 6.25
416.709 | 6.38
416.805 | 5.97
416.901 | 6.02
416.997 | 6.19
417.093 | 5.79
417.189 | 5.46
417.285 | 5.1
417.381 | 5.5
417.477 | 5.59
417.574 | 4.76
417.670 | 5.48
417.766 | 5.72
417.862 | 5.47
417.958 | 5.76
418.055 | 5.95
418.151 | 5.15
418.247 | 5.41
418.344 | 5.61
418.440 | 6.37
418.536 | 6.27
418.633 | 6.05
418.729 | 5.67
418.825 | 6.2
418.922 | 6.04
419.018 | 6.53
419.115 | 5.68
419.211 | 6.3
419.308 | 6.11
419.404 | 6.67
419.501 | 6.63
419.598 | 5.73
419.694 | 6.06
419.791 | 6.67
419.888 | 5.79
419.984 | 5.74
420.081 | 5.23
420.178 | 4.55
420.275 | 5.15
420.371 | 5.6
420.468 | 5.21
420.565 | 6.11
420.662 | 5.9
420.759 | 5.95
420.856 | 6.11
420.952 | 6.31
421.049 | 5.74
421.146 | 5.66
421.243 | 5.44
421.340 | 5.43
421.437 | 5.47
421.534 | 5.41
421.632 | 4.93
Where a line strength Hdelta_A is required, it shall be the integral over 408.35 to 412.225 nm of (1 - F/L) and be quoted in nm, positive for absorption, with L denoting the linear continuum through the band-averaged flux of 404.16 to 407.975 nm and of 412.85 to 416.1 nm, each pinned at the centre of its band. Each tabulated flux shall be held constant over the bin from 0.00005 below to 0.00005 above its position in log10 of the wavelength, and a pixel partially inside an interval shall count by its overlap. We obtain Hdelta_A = 0.16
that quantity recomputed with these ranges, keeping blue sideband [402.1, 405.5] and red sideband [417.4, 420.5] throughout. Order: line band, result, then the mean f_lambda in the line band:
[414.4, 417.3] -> -0.05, 5.83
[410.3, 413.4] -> 0.24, 5.23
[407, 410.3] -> 0.12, 5.41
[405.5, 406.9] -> 0.05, 5.39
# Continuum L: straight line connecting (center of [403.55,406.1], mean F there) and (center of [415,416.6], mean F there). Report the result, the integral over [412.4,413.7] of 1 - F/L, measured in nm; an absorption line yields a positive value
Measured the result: 0.08 nm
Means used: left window 5.56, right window 5.88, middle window 5.45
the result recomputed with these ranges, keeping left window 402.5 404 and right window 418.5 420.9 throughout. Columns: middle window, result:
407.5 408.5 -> 0.05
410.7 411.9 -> 0.13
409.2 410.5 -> 0.14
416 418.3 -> 0.06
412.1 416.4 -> 0.14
